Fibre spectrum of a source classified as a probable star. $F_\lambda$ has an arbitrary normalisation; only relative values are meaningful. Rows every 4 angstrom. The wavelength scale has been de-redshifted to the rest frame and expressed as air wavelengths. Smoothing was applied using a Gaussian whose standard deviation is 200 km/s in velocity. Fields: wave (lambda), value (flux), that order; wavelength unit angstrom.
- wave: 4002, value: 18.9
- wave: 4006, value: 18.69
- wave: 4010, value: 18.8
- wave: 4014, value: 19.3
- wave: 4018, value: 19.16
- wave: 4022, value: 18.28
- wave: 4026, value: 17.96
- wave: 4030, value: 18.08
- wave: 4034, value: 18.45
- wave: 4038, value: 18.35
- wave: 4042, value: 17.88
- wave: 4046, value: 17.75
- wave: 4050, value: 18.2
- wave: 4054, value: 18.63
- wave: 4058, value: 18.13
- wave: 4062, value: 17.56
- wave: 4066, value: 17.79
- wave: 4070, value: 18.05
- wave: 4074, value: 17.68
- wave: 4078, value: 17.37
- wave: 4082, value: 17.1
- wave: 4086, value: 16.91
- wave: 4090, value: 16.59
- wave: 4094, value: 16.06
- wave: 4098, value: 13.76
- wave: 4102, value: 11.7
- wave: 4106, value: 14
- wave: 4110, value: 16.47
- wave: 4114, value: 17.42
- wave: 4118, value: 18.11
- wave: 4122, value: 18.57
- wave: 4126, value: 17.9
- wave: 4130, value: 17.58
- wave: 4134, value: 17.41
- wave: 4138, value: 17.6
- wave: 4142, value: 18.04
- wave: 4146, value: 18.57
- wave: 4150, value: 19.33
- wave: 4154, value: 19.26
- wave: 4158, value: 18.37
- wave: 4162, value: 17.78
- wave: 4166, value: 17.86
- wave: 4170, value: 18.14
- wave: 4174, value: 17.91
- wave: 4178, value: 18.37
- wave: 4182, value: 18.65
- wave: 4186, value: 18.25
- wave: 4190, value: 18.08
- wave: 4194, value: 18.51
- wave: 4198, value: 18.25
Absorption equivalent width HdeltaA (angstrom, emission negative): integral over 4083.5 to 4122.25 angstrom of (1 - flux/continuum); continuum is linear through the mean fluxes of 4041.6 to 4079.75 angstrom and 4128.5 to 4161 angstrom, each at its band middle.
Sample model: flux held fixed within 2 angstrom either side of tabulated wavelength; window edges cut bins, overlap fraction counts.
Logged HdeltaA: 4.8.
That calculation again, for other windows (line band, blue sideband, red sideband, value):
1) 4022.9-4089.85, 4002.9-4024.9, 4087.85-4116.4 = -3.10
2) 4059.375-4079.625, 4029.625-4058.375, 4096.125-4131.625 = -0.30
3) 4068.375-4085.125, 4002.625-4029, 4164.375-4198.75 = 0.92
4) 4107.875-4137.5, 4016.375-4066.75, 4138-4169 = 1.15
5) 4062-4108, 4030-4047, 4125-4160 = 5.11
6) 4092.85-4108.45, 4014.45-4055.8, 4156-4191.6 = 3.77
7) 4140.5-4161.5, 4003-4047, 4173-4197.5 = -0.37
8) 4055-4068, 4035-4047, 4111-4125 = 0.09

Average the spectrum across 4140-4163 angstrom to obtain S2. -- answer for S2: 18.6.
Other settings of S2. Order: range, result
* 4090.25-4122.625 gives 15.7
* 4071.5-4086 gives 17.3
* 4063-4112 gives 16.2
